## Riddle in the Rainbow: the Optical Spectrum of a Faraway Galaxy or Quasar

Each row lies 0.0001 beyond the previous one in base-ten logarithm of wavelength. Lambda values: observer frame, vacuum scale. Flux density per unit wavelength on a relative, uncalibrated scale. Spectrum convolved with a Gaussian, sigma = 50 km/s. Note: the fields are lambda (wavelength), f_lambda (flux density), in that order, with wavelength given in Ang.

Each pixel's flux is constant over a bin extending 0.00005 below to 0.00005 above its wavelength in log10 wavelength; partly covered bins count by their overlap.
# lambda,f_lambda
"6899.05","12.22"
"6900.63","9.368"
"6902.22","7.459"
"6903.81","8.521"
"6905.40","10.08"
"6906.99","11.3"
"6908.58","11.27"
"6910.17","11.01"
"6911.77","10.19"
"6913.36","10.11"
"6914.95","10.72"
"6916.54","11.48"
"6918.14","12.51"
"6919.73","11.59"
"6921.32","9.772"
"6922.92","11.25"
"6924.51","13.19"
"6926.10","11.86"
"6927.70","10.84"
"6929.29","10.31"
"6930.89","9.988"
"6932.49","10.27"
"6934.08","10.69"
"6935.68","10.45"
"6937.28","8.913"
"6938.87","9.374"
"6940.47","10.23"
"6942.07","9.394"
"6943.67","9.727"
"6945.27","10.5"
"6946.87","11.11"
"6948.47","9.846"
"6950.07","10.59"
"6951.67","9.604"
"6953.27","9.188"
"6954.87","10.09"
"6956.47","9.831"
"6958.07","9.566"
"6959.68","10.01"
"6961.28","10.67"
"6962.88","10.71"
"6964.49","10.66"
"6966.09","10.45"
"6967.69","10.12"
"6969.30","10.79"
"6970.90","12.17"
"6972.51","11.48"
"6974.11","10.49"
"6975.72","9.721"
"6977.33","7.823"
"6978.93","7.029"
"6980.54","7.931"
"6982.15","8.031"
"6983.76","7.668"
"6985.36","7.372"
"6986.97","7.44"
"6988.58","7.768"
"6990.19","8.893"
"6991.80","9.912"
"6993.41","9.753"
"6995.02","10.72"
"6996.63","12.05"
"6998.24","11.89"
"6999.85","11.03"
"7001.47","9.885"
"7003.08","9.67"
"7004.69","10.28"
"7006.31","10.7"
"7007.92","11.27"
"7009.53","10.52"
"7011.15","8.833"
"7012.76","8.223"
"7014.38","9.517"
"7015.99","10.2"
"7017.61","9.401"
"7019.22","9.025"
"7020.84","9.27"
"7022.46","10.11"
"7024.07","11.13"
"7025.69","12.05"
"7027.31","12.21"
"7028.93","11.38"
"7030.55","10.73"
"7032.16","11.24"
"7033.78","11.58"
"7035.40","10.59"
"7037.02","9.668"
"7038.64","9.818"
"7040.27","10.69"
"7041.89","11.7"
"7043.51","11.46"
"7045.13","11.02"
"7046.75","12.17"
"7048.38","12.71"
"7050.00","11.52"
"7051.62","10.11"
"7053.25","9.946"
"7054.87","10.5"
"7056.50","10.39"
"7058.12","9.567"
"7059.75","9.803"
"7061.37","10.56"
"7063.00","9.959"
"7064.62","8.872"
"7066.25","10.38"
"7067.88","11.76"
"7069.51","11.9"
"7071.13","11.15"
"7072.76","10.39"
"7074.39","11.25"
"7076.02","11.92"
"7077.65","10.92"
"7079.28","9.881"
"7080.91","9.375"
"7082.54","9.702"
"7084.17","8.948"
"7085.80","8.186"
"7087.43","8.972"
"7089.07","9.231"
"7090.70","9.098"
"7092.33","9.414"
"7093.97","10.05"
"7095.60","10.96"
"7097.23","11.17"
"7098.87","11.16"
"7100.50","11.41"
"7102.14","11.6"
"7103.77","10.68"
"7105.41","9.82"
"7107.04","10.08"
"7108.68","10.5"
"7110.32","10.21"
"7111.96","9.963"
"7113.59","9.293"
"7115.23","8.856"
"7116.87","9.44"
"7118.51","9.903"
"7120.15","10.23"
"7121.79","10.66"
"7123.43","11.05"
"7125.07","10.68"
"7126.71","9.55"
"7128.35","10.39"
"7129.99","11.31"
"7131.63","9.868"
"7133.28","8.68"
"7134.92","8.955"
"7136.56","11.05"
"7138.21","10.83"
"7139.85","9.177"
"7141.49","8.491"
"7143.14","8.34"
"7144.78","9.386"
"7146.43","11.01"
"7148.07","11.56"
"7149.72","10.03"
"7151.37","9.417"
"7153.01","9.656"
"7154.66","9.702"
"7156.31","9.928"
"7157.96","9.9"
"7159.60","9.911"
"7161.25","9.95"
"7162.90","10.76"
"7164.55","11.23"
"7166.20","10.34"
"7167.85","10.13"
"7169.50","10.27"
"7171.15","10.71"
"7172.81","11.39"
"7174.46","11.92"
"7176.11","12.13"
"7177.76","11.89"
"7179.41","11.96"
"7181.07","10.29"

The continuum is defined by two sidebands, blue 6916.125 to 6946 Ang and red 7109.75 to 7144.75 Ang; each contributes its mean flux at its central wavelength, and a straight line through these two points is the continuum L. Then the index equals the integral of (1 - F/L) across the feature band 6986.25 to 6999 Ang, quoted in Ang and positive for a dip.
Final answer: 0.7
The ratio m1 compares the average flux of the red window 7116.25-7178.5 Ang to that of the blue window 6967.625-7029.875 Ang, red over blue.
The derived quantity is 1.04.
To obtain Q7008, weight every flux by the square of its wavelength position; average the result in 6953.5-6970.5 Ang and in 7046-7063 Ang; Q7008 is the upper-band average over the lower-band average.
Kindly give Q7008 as 1.1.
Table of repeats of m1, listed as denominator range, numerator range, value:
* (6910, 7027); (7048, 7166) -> 1.01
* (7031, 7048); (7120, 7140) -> 0.93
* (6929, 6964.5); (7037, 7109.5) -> 1.04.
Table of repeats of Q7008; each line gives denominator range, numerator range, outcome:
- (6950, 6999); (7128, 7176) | 1.11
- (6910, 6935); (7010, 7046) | 0.98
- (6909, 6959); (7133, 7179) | 1.05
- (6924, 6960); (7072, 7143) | 1.03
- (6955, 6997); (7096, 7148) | 1.11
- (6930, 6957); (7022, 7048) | 1.14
